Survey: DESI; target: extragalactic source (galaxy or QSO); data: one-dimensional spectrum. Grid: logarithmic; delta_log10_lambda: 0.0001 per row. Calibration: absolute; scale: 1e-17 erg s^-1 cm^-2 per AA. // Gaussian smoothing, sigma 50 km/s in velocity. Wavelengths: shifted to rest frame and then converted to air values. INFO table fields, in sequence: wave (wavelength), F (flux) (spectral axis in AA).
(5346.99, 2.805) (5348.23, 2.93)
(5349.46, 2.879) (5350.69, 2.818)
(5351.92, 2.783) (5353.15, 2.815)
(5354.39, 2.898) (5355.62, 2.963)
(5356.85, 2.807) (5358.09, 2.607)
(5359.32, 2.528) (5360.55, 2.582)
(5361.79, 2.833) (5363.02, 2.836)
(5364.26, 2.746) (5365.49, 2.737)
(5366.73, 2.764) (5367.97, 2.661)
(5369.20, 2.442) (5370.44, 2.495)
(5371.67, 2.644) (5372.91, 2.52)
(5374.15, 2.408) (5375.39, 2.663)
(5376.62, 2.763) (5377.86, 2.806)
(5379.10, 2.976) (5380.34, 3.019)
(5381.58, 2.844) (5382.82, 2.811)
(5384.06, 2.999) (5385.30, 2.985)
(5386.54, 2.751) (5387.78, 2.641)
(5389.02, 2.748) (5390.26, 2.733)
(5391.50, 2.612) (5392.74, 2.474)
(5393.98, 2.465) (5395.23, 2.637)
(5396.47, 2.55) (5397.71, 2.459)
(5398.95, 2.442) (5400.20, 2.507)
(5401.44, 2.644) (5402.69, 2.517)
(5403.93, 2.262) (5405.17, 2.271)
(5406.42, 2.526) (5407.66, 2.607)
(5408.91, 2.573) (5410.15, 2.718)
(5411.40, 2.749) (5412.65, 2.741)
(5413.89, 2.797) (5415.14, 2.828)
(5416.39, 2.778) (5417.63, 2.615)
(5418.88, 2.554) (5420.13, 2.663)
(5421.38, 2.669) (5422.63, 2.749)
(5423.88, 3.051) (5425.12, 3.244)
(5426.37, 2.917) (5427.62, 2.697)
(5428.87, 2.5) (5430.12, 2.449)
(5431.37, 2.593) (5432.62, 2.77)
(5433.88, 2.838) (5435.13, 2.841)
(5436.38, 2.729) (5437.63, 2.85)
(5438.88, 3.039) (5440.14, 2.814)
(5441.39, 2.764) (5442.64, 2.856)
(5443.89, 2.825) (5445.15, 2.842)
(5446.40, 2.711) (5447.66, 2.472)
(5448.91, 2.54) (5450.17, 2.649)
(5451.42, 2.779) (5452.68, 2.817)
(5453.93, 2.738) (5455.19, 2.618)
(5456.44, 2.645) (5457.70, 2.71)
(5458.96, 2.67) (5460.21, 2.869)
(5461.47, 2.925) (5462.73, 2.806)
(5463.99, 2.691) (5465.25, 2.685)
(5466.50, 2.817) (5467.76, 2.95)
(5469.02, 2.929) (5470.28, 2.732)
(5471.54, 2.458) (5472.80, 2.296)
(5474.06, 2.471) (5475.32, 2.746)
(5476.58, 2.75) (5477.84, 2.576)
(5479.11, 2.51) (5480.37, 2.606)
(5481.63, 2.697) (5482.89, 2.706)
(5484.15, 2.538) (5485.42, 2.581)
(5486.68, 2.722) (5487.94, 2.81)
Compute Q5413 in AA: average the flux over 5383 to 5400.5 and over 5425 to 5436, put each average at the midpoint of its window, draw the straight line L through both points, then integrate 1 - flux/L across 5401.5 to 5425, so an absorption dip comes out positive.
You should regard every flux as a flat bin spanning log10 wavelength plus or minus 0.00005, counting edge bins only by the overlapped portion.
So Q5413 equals 0.33 AA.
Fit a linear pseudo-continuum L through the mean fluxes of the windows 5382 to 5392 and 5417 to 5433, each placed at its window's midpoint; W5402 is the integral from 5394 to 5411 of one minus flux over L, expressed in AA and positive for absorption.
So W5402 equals 1.5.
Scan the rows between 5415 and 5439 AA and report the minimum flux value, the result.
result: 2.449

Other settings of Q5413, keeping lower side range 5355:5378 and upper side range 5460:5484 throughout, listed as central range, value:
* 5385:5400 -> 0.4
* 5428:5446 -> -0.5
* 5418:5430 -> -0.4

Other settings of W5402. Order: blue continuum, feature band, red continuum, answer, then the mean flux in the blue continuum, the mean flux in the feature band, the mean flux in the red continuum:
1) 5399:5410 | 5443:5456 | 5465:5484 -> -0.50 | 2.5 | 2.7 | 2.66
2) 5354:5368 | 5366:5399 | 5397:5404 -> -0.97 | 2.75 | 2.68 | 2.49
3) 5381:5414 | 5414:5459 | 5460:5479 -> -1.31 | 2.63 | 2.75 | 2.7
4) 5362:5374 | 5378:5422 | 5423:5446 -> 0.99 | 2.65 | 2.66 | 2.81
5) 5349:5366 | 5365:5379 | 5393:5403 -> 0.23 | 2.77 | 2.64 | 2.52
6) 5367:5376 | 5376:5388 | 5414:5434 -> -1.27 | 2.56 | 2.87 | 2.74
